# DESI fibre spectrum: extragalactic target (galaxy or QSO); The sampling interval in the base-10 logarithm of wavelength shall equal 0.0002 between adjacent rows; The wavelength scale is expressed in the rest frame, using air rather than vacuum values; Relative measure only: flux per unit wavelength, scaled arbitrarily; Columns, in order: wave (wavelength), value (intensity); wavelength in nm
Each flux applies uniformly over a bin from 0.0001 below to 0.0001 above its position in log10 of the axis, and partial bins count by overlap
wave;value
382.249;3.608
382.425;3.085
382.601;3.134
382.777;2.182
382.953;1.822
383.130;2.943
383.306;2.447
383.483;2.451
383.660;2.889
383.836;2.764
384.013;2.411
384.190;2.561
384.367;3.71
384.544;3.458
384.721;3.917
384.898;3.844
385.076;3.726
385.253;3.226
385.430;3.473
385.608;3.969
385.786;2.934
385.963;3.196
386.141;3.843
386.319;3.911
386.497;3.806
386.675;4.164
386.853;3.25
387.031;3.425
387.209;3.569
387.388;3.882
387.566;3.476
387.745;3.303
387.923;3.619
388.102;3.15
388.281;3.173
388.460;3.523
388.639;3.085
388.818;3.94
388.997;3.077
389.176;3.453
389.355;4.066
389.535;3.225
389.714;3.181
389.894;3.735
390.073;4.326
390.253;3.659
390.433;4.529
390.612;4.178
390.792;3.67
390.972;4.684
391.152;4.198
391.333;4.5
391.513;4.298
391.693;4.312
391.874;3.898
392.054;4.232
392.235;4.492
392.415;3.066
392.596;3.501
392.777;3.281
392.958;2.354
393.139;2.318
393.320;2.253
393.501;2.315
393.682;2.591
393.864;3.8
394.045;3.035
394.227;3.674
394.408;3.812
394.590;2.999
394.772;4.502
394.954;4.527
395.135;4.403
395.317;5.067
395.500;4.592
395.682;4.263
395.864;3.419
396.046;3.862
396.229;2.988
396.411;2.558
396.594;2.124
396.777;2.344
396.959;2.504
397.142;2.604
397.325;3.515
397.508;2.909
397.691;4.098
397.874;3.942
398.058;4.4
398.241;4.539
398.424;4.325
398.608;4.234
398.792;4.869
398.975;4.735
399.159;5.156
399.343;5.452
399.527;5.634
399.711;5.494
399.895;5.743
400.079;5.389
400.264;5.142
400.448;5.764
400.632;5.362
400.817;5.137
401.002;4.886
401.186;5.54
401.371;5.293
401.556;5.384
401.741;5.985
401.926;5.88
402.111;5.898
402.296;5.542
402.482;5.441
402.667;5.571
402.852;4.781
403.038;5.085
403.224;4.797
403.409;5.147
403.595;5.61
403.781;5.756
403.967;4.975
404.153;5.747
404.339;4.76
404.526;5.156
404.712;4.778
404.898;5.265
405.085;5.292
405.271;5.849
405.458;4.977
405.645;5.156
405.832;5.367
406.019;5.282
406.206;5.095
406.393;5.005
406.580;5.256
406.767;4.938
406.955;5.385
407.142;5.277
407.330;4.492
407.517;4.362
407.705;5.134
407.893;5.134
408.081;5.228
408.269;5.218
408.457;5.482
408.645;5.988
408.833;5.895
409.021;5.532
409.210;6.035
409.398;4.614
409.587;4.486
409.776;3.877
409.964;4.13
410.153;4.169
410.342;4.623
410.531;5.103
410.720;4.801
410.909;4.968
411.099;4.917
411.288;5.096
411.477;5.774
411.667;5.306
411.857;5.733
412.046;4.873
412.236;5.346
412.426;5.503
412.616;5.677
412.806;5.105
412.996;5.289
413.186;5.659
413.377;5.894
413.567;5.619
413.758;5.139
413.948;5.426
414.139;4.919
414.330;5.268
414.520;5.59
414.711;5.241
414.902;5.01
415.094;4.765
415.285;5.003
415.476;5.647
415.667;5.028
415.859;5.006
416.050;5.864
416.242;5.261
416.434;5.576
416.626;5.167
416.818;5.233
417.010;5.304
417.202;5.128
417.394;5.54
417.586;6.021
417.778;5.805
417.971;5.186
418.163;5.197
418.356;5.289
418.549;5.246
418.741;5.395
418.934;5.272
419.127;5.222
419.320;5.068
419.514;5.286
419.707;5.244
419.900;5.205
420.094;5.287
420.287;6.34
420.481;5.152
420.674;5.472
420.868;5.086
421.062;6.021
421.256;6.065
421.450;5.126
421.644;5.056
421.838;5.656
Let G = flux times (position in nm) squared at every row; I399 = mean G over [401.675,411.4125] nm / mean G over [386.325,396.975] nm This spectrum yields 1.5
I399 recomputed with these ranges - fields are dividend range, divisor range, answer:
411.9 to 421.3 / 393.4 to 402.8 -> 1.34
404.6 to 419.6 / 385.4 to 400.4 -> 1.51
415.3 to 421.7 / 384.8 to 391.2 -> 1.72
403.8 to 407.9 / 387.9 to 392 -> 1.46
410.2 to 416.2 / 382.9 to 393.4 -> 1.71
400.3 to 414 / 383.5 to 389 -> 1.70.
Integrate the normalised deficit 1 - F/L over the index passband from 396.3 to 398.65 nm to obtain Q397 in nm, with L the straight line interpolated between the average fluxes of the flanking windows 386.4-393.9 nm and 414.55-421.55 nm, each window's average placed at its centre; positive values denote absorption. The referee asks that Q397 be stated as 0.40 nm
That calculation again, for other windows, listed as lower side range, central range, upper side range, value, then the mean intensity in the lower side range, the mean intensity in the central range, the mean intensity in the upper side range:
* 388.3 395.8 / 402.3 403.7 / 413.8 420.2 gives -0.26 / 3.72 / 5.23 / 5.29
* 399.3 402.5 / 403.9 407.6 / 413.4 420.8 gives 0.22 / 5.5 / 5.12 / 5.33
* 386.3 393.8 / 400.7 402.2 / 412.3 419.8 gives -0.39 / 3.58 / 5.5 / 5.34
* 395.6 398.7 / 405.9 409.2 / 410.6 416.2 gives -0.44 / 3.45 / 5.24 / 5.29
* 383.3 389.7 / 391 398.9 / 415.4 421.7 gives 0.58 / 3.4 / 3.63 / 5.39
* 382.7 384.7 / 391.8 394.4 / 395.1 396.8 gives 0.13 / 2.74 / 3.22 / 3.58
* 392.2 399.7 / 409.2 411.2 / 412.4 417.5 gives 0.11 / 3.7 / 4.65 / 5.33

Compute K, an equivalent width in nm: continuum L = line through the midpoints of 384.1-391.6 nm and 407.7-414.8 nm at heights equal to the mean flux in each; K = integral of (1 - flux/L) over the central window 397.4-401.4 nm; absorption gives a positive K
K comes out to -0.42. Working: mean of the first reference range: 3.67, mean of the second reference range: 5.21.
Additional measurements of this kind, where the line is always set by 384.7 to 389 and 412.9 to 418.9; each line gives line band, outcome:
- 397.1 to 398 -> 0.15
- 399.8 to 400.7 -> -0.23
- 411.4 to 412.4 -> -0.06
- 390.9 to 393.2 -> 0.04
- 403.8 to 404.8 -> -0.11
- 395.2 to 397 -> 0.31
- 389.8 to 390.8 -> -0.08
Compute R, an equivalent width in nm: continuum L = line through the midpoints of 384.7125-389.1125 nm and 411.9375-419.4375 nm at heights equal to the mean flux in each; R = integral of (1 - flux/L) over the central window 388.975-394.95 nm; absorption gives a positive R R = 0.322 nm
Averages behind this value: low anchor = 3.53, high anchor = 5.33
